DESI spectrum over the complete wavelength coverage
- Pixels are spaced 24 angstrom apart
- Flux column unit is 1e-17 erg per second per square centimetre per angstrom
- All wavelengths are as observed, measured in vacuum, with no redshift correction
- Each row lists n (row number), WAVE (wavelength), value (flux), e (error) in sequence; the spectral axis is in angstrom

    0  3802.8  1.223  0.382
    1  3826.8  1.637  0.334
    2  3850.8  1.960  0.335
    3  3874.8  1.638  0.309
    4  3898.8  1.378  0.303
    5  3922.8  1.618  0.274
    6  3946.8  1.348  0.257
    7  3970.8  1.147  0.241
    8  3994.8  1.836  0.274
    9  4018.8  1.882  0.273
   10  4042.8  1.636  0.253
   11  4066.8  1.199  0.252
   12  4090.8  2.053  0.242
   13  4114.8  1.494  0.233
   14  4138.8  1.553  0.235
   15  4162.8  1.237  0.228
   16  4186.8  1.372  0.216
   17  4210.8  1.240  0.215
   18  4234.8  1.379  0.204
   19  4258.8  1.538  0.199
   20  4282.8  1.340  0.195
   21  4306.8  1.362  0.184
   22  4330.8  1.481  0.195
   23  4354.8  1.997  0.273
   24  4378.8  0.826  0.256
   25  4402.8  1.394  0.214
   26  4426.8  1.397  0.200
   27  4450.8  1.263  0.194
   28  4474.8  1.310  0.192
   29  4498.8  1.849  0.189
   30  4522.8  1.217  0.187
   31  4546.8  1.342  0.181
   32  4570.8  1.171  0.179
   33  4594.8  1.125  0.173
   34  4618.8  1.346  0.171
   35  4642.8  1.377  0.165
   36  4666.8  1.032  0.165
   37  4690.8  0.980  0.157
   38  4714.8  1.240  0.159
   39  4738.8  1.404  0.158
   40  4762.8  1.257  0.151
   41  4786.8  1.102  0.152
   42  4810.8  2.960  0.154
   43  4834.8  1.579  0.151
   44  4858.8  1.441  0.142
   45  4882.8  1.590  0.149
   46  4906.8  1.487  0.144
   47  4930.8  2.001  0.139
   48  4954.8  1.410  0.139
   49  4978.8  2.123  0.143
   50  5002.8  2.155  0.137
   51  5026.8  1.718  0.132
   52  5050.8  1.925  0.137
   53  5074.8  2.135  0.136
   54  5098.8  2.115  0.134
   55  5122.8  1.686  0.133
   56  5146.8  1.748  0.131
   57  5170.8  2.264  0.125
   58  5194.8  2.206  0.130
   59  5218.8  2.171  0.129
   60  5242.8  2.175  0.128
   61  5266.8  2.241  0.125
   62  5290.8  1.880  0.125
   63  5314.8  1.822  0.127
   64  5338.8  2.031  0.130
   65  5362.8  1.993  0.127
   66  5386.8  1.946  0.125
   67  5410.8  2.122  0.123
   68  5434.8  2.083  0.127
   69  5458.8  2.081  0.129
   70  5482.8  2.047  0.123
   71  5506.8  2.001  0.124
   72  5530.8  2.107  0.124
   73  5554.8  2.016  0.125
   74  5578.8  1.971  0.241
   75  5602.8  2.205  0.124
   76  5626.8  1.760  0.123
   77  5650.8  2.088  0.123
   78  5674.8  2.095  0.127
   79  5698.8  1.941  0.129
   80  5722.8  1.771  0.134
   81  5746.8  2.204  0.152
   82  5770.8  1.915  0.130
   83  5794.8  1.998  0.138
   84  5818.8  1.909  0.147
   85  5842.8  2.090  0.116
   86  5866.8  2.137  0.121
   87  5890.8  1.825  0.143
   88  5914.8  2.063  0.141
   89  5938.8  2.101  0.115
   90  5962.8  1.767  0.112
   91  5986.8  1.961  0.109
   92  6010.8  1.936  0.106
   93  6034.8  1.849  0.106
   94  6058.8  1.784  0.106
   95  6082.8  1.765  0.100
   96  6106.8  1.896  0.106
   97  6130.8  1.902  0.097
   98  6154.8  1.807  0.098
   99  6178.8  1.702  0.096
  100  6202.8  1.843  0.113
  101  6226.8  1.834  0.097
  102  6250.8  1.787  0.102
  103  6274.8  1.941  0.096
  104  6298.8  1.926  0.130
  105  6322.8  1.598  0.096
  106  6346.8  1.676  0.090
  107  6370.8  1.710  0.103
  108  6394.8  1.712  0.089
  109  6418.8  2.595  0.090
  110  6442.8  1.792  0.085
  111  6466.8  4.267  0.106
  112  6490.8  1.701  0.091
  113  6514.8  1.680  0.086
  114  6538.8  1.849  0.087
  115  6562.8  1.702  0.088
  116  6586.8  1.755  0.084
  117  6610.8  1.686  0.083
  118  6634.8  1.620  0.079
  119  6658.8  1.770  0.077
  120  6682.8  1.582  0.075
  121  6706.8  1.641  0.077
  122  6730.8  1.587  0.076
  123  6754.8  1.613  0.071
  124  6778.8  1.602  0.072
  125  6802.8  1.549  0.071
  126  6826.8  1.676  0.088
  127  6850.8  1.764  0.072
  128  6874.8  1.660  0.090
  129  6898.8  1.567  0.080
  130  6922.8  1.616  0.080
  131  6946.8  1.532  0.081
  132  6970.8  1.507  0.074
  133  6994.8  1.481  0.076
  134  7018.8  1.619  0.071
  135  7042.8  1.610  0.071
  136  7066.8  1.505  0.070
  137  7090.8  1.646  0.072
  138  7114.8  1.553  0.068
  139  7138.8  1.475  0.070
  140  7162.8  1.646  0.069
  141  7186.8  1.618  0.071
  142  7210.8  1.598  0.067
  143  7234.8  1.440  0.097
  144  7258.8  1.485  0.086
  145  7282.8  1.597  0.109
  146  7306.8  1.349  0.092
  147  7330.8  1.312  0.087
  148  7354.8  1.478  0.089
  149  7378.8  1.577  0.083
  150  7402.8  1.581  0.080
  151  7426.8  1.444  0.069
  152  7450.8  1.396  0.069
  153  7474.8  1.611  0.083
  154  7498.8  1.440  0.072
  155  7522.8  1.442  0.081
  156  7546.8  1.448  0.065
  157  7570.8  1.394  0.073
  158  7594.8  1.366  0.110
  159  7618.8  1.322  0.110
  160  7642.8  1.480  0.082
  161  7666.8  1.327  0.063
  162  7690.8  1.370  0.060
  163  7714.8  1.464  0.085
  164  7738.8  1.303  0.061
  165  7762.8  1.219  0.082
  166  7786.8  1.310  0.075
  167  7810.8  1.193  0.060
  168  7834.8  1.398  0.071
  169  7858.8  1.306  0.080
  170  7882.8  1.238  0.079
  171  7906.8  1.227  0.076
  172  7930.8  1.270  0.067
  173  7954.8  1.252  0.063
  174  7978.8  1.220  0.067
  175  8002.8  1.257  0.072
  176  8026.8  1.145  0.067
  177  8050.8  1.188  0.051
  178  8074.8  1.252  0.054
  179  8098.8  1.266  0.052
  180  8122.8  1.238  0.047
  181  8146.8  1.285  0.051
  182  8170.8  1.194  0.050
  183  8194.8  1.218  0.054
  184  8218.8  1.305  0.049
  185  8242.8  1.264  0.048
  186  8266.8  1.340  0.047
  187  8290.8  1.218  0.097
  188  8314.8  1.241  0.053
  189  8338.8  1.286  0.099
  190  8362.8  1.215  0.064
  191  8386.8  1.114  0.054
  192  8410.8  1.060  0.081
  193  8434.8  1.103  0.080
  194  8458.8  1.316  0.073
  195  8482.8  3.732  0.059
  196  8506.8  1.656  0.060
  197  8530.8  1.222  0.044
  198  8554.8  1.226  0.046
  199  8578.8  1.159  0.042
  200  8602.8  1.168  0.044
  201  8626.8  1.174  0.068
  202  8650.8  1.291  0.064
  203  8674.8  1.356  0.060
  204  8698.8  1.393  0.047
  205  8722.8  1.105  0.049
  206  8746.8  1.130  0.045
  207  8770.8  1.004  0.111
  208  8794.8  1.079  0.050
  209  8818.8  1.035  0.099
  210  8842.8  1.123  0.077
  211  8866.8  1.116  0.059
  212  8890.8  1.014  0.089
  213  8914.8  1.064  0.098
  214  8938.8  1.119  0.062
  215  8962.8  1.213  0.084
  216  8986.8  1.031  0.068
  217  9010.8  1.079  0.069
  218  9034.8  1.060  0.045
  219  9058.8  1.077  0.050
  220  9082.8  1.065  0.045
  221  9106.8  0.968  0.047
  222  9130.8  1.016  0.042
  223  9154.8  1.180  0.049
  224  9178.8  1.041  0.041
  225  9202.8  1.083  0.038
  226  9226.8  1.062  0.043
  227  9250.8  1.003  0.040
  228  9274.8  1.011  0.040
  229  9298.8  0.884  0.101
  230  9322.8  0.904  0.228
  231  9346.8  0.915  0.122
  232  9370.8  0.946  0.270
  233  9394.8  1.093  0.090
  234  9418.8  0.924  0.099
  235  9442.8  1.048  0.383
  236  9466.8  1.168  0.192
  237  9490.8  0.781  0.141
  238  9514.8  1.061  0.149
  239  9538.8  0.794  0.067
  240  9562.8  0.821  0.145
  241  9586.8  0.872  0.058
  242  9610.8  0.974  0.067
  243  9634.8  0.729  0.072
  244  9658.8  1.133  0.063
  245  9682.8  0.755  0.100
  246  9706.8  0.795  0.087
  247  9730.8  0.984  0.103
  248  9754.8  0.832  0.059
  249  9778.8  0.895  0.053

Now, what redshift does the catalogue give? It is 0.29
